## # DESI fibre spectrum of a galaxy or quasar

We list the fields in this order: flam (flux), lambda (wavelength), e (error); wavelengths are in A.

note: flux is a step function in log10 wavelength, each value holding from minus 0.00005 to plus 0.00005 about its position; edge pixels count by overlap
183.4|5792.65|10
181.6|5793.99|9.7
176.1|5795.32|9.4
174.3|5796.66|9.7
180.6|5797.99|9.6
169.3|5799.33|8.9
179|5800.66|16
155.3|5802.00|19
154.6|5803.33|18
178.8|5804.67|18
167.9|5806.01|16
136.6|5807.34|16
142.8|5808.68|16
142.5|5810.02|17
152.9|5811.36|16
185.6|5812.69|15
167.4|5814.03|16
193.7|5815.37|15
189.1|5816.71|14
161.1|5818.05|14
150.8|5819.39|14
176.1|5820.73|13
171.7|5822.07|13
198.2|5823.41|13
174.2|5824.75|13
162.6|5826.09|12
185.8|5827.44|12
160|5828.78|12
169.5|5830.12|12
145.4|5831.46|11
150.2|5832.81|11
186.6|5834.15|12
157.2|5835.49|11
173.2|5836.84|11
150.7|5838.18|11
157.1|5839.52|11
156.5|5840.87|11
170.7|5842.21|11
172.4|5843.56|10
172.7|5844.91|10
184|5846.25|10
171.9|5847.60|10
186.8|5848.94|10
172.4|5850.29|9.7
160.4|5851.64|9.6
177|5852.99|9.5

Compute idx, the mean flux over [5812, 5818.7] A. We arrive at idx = 179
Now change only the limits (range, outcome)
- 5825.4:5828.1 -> 174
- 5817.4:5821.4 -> 163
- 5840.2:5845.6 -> 168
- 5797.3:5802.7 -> 171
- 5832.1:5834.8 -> 168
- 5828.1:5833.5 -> 157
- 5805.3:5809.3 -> 150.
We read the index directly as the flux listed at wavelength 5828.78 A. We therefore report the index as 160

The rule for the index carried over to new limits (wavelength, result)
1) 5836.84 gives 173.2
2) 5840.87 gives 156.5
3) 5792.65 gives 183.4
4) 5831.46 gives 145.4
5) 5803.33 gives 154.6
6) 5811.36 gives 152.9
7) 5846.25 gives 184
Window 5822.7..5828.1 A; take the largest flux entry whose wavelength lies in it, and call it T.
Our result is 198.2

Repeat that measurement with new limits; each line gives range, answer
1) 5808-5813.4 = 185.6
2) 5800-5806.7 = 179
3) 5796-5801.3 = 180.6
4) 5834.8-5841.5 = 173.2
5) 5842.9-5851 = 186.8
